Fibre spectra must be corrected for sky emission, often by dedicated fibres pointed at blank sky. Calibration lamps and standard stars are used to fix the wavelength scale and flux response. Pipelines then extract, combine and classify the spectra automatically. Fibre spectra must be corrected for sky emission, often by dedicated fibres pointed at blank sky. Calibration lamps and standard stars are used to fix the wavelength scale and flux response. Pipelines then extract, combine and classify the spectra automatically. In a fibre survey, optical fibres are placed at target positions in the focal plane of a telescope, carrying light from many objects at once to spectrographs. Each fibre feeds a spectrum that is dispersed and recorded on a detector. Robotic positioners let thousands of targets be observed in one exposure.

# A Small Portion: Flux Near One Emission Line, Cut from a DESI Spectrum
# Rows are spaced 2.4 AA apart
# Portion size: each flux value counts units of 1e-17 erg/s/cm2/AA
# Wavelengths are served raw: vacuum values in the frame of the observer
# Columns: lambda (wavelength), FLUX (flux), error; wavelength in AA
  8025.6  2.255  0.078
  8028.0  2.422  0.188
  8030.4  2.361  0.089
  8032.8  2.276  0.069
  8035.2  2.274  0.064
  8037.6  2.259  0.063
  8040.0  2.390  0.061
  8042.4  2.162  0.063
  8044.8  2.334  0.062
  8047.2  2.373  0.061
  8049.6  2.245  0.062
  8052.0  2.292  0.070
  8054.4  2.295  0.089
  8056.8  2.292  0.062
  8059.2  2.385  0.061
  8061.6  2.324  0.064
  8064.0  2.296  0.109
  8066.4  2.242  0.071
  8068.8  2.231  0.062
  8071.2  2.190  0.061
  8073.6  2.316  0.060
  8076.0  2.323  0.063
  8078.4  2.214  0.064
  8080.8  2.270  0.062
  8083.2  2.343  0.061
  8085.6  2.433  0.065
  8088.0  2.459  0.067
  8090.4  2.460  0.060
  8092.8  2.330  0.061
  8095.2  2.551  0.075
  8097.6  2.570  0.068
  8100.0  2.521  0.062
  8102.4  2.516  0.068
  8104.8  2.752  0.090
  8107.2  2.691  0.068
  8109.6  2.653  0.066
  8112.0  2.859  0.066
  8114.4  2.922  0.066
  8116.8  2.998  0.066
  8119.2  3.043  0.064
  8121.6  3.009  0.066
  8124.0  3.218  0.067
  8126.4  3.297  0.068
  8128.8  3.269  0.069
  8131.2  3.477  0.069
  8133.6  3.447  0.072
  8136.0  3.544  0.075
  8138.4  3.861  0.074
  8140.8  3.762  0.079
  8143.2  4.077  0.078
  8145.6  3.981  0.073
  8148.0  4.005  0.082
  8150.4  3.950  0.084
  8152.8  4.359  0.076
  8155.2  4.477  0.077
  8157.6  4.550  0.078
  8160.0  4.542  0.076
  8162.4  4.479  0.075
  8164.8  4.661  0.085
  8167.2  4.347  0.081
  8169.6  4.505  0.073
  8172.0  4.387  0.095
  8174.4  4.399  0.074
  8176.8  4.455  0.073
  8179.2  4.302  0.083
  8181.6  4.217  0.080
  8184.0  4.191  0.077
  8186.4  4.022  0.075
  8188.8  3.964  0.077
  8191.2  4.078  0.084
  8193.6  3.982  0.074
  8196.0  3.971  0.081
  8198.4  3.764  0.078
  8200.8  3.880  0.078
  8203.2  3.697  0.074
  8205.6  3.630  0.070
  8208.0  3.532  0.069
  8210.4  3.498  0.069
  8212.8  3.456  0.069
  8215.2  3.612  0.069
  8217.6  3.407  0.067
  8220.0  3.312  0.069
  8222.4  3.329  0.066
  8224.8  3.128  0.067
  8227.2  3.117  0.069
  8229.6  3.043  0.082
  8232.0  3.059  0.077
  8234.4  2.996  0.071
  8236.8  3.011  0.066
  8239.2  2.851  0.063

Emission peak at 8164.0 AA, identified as Mg II 2798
